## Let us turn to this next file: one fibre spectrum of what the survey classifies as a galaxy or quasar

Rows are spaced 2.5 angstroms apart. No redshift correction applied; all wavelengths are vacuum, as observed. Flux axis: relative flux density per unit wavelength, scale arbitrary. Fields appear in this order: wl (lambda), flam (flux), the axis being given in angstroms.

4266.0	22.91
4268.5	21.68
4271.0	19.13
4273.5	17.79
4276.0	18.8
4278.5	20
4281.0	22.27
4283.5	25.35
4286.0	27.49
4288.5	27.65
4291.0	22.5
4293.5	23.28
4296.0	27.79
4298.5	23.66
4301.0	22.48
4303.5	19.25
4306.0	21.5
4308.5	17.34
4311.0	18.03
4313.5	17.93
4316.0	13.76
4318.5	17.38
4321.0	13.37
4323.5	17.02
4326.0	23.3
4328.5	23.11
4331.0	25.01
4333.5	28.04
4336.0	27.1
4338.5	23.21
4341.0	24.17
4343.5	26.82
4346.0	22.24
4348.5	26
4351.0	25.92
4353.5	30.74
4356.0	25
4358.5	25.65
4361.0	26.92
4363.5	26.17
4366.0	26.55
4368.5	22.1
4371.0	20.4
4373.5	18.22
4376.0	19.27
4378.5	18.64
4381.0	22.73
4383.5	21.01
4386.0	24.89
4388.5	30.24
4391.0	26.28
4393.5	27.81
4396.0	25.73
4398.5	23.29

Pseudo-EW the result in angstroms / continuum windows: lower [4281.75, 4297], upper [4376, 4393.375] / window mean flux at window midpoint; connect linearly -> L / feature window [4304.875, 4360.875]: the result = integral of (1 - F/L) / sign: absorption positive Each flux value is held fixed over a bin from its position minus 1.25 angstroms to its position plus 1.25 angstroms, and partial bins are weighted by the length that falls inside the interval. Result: 5.1 angstroms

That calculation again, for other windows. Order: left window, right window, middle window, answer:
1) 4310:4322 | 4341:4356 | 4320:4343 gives -2.18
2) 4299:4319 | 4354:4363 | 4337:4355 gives -0.89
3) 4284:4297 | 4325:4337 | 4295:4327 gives 7.72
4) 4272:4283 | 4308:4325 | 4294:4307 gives -3.62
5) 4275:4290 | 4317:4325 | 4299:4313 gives -0.56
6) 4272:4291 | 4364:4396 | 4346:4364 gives -2.45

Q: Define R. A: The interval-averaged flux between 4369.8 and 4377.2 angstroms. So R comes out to 19.3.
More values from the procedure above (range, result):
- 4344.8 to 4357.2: 26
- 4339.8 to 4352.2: 25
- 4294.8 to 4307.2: 22.9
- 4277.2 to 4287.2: 23.7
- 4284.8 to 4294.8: 25.2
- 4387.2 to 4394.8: 28.1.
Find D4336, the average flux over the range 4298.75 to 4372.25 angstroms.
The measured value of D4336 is 22.7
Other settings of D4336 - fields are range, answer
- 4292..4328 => 19.8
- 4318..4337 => 21.9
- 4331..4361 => 25.9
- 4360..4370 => 25.3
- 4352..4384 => 23.4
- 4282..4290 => 26.6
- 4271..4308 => 22.6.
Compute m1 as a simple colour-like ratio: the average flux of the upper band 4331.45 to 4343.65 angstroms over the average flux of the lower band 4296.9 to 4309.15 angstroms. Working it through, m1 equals 1.21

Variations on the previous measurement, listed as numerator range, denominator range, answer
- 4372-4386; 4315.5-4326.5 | 1.22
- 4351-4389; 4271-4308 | 1.05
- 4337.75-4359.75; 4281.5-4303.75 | 1.04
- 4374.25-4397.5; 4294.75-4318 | 1.19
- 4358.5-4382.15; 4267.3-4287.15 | 1.05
